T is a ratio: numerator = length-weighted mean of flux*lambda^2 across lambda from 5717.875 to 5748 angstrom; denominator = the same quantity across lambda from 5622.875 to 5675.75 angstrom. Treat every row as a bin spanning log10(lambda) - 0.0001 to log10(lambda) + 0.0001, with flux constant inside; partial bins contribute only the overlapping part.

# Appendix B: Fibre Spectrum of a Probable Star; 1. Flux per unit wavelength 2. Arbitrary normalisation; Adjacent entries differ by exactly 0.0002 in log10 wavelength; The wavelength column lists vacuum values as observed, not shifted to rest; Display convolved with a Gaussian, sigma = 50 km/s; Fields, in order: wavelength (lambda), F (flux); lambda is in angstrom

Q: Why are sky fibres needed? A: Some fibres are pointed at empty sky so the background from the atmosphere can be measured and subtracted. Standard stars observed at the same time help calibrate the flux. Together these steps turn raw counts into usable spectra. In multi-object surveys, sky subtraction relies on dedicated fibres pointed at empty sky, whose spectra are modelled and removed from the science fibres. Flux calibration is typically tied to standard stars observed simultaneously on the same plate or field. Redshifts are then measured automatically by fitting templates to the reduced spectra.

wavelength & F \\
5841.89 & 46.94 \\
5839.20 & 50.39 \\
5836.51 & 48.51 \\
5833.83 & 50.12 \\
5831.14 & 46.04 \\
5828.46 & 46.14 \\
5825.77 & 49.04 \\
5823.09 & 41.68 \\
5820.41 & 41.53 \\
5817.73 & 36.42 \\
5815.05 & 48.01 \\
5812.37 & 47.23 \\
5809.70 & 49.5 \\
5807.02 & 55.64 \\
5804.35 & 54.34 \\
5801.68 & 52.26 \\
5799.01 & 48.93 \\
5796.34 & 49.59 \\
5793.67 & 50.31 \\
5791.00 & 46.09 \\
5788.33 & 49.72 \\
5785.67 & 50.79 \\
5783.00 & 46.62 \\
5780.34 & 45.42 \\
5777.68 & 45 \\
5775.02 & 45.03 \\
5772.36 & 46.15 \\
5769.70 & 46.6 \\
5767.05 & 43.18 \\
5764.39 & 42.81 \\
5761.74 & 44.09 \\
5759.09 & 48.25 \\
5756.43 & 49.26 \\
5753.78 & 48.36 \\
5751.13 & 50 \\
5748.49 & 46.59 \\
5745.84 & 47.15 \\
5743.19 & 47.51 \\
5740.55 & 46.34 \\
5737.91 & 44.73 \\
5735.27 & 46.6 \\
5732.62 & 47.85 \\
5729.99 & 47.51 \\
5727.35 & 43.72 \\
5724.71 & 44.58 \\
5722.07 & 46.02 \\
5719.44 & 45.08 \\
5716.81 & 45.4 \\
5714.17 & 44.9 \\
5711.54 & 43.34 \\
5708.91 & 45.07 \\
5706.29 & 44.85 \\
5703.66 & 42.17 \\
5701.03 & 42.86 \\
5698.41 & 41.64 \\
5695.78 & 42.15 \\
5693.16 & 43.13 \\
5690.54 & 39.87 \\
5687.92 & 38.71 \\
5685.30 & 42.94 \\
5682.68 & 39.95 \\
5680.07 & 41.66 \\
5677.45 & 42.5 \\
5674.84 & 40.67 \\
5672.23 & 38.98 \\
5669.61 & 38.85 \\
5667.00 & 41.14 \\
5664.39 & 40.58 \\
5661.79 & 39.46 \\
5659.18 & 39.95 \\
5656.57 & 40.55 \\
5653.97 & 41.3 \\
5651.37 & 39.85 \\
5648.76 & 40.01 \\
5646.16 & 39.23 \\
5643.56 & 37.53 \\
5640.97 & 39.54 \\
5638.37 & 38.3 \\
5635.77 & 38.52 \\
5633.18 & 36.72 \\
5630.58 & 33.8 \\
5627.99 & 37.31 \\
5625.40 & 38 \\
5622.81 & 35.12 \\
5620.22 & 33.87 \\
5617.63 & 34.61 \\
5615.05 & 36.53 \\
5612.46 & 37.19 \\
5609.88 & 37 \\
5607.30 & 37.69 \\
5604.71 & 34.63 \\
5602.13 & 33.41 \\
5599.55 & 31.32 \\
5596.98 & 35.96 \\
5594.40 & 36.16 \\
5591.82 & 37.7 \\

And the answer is 1.2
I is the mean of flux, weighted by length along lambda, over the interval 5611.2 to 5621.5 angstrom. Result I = 35.5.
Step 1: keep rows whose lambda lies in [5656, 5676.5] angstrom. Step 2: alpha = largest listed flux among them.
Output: 41.14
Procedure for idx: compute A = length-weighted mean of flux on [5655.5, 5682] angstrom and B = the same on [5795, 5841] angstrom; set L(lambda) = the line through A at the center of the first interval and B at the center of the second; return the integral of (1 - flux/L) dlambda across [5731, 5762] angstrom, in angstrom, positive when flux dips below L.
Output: -2.1 angstrom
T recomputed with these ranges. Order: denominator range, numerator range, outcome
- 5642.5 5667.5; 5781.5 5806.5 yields 1.31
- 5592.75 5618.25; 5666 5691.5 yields 1.17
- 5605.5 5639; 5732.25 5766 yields 1.34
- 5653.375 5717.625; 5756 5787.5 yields 1.14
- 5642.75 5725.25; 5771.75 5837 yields 1.19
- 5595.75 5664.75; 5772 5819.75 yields 1.37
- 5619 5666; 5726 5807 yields 1.29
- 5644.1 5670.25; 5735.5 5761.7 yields 1.22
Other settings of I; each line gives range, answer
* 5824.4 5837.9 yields 48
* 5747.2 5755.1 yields 48.4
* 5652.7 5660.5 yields 40.6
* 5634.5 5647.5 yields 38.6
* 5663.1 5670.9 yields 40.2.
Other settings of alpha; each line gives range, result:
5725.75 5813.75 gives 55.64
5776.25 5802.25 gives 52.26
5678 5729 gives 46.02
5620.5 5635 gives 38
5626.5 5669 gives 41.3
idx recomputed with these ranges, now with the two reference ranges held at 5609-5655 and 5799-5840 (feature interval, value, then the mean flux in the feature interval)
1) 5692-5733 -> -2.4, 44.3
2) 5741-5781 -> -1.6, 46.4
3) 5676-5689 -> -0.3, 41.2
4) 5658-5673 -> -0.2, 39.8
